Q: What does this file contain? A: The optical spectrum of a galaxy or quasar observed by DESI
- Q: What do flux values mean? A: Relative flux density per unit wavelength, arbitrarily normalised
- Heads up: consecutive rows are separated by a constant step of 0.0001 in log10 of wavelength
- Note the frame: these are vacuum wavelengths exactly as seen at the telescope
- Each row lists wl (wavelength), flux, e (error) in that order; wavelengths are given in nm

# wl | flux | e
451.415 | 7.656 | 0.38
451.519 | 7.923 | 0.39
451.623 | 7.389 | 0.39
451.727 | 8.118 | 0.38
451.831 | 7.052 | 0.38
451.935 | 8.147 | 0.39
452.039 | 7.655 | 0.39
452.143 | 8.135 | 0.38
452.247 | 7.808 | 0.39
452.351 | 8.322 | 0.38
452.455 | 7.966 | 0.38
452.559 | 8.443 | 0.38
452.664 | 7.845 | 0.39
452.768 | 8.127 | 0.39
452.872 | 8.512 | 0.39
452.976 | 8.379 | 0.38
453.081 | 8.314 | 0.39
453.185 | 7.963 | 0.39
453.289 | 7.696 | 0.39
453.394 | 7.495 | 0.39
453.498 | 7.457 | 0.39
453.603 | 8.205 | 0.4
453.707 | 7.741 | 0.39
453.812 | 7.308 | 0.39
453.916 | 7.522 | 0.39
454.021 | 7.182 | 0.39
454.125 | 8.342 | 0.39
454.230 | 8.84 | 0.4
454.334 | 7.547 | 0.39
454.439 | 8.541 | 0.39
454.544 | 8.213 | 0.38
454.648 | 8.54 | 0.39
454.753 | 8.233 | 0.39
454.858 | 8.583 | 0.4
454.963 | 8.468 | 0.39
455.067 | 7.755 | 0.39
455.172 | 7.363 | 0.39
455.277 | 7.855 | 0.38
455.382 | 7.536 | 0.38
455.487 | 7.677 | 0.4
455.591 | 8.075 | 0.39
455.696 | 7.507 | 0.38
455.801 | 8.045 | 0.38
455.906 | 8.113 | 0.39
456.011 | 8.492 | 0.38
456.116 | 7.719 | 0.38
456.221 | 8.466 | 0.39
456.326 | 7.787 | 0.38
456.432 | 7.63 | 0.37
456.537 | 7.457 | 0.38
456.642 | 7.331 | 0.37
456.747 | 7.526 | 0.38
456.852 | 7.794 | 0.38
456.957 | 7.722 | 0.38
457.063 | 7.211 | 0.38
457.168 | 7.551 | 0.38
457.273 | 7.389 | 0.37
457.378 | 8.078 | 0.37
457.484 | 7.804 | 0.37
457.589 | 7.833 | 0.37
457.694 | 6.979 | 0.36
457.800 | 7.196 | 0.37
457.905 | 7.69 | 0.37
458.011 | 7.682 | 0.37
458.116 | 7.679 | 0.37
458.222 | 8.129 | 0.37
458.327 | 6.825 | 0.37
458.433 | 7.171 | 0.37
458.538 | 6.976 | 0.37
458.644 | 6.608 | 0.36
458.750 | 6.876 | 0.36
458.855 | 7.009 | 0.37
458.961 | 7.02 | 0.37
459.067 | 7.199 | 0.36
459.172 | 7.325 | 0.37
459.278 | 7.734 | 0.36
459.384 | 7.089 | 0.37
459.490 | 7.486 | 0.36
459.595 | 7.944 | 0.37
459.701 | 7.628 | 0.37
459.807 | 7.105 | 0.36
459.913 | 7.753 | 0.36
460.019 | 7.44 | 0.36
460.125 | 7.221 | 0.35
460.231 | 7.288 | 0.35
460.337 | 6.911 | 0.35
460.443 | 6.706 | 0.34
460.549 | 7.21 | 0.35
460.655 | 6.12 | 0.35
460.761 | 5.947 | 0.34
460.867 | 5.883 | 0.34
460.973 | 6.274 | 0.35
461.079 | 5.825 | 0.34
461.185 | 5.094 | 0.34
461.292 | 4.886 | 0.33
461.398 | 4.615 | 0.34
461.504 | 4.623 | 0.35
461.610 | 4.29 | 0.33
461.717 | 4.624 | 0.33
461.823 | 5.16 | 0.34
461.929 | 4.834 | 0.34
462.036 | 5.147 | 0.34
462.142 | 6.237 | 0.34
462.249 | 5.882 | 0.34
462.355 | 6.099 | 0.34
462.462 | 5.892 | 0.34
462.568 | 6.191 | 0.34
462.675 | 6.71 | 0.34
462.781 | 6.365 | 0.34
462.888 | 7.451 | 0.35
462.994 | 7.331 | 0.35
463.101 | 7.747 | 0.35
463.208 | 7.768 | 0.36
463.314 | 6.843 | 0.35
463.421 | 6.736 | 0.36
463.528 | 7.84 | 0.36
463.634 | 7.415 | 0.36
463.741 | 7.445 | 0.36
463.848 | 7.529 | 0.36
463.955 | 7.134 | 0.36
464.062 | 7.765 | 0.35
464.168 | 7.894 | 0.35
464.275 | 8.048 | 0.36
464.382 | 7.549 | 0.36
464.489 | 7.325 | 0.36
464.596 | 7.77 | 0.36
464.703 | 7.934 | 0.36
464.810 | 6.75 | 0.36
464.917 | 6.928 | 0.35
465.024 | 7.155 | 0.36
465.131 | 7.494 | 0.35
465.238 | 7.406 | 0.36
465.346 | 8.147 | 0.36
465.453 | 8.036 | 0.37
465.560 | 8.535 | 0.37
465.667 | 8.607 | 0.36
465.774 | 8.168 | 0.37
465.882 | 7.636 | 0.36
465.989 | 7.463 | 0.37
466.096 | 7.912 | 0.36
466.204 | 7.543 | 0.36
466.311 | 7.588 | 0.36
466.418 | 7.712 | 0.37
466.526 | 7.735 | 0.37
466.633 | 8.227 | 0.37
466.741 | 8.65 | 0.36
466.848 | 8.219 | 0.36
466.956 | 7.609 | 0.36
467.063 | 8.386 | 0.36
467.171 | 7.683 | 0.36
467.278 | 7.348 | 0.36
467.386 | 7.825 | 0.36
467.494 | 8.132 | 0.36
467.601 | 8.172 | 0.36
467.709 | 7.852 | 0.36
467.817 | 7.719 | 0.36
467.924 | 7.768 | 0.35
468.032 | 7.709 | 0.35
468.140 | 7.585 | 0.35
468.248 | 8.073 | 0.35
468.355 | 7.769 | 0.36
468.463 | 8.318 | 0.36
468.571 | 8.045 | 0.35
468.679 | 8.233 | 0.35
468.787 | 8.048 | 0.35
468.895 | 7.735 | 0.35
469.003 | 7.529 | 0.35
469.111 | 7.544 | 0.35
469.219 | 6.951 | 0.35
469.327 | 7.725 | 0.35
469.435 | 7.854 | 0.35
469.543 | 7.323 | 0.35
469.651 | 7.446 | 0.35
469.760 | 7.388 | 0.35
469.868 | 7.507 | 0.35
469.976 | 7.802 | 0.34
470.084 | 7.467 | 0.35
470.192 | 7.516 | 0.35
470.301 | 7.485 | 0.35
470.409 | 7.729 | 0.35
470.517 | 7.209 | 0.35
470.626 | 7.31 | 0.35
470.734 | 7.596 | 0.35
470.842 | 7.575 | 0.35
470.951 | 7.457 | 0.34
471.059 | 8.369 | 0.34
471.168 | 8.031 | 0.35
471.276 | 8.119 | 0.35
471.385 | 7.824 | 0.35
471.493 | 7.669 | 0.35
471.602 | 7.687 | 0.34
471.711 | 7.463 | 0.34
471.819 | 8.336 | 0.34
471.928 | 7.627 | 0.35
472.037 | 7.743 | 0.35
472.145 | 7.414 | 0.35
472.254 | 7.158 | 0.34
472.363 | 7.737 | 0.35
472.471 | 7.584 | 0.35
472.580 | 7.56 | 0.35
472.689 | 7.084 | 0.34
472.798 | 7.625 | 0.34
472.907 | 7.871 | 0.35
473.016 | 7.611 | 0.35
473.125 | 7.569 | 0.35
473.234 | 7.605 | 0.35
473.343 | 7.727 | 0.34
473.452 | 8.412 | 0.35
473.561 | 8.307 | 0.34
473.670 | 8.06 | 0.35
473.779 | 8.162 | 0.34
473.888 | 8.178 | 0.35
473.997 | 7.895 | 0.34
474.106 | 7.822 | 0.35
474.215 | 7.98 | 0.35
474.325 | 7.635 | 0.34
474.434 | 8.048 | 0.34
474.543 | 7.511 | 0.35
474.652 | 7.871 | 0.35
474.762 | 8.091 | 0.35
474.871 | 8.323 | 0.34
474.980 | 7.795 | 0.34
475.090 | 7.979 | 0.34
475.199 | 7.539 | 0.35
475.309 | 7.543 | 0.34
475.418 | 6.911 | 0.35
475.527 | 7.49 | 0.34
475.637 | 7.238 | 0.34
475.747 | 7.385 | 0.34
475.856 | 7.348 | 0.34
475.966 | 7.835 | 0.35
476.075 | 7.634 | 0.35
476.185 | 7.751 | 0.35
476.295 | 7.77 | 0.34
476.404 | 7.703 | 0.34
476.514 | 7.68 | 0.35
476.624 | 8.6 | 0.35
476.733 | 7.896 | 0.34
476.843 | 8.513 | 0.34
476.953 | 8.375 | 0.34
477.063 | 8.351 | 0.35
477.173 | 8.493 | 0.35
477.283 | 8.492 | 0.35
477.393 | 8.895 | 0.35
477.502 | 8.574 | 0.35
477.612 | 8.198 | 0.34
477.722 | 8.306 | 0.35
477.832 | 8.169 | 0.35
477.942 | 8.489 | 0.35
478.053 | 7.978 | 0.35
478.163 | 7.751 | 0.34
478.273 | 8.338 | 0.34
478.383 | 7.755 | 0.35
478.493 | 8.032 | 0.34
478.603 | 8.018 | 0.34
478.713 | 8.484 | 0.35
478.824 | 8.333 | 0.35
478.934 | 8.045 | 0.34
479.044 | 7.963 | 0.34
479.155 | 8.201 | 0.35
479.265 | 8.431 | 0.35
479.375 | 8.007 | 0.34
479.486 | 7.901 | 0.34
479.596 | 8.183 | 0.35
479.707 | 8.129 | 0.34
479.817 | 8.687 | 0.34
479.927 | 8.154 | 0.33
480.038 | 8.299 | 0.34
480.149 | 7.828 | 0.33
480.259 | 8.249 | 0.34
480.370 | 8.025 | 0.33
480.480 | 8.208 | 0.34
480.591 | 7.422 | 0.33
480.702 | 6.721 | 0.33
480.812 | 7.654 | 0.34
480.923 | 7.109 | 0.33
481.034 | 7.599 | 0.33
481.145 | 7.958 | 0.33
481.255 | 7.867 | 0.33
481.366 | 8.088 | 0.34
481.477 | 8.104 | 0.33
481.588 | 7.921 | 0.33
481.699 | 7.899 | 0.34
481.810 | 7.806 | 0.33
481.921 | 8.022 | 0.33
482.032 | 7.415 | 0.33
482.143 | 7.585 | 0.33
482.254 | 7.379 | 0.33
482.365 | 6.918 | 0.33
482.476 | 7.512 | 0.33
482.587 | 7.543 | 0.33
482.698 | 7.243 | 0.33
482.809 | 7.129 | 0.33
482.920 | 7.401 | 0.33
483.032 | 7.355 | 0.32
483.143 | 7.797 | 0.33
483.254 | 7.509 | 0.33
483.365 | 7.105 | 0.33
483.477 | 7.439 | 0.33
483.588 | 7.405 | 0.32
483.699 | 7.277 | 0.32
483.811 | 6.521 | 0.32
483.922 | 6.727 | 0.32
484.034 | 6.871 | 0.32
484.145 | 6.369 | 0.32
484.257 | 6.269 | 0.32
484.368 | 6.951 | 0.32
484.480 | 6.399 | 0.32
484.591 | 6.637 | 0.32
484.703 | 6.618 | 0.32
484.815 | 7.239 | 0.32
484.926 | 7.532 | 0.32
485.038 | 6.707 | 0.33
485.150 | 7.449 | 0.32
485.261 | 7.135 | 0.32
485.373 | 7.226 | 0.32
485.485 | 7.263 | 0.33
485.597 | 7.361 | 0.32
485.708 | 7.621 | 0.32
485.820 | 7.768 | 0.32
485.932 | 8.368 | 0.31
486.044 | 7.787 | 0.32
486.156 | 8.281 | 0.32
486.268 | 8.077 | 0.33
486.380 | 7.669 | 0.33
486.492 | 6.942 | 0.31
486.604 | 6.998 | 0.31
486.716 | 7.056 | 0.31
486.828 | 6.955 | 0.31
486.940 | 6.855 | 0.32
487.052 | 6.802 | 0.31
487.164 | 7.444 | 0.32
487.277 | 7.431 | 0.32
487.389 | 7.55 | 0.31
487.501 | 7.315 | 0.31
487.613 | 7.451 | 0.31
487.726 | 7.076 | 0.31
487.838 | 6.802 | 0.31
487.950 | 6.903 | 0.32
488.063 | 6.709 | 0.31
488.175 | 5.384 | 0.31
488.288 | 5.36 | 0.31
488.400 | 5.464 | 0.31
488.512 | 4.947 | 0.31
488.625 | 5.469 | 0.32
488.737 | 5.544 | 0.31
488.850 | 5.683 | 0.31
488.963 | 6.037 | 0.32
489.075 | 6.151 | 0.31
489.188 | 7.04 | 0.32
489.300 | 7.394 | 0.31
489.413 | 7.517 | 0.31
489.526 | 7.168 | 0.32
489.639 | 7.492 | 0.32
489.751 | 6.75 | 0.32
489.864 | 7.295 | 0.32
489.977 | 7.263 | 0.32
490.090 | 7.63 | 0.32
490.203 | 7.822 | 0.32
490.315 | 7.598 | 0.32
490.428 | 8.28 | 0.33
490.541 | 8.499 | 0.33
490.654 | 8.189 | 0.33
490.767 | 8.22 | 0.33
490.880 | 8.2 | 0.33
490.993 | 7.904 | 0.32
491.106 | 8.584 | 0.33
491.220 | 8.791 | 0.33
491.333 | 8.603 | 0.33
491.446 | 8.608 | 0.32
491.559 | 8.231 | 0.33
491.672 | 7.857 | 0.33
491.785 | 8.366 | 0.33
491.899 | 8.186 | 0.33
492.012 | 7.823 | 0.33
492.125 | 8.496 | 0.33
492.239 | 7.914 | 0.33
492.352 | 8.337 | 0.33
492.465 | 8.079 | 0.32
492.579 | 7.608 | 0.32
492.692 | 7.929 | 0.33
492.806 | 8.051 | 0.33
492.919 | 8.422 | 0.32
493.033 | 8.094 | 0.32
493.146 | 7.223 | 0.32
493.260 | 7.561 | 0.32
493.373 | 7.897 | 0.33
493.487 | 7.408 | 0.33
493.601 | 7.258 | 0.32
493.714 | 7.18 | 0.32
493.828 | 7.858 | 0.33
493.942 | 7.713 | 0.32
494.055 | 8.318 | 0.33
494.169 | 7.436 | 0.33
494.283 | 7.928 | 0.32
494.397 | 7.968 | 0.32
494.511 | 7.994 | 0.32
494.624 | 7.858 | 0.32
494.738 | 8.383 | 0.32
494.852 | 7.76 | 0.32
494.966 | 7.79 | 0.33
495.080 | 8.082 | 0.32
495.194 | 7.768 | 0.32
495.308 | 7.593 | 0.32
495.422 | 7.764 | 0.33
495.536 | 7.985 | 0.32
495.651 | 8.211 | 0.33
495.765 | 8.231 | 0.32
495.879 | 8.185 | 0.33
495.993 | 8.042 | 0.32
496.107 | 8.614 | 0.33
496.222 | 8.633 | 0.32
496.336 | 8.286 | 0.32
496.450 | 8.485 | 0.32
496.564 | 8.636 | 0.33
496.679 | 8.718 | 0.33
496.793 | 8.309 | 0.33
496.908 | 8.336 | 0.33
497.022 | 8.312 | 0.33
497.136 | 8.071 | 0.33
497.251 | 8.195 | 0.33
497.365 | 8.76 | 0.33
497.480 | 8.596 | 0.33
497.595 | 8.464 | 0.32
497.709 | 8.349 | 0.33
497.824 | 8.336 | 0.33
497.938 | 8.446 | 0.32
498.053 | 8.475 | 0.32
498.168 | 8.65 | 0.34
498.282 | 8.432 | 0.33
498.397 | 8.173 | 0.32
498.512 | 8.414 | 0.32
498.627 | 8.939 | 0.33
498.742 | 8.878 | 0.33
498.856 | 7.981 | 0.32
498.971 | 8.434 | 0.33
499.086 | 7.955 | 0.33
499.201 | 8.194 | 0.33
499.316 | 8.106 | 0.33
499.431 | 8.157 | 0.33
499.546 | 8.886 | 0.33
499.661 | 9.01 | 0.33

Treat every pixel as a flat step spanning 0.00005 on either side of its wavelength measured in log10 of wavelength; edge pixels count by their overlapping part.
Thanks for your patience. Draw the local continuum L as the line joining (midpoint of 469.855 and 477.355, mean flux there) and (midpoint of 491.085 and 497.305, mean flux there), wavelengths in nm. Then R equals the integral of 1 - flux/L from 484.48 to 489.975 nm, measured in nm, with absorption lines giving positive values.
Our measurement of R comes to 0.70 nm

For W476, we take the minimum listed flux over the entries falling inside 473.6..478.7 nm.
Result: 6.911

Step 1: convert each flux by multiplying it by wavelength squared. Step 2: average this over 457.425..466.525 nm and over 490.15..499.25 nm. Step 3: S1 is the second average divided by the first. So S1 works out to 1.33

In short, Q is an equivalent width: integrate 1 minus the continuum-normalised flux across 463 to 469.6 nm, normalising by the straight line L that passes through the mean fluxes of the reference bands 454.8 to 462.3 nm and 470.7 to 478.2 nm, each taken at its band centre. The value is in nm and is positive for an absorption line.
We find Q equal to -0.25 nm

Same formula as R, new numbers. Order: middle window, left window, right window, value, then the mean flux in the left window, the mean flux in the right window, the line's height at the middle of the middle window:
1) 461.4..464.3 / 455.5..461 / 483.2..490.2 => 0.32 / 7.38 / 6.96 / 7.32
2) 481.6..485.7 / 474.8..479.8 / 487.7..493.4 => 0.28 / 8.02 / 7.42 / 7.74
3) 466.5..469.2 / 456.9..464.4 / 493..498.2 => -0.30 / 6.85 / 8.09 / 7.11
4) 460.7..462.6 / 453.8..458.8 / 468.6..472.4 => 0.56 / 7.73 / 7.65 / 7.7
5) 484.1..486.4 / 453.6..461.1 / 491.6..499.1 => 0.20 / 7.51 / 8.13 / 7.97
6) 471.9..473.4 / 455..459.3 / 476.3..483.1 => 0.05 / 7.56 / 7.95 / 7.83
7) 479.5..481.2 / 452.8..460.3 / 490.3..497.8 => 0.02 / 7.69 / 8.11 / 7.95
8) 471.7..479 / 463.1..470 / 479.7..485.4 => -0.34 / 7.72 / 7.43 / 7.56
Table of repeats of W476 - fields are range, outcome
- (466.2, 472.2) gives 6.951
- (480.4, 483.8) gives 6.721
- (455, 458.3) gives 6.979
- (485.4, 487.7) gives 6.802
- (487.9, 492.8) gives 4.947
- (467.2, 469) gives 7.348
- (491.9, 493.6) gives 7.223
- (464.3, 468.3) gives 6.75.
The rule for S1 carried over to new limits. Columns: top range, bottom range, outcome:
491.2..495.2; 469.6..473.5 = 1.14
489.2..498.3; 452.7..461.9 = 1.28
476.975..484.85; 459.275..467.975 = 1.17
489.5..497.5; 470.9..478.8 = 1.10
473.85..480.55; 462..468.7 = 1.12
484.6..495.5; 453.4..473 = 1.13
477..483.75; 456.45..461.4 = 1.22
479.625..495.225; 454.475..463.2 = 1.20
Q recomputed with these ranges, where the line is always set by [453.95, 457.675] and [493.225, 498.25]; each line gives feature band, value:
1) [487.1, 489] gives 0.40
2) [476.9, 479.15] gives -0.07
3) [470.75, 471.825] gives 0.02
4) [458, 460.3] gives 0.17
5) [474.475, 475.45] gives 0.03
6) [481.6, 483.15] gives 0.10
